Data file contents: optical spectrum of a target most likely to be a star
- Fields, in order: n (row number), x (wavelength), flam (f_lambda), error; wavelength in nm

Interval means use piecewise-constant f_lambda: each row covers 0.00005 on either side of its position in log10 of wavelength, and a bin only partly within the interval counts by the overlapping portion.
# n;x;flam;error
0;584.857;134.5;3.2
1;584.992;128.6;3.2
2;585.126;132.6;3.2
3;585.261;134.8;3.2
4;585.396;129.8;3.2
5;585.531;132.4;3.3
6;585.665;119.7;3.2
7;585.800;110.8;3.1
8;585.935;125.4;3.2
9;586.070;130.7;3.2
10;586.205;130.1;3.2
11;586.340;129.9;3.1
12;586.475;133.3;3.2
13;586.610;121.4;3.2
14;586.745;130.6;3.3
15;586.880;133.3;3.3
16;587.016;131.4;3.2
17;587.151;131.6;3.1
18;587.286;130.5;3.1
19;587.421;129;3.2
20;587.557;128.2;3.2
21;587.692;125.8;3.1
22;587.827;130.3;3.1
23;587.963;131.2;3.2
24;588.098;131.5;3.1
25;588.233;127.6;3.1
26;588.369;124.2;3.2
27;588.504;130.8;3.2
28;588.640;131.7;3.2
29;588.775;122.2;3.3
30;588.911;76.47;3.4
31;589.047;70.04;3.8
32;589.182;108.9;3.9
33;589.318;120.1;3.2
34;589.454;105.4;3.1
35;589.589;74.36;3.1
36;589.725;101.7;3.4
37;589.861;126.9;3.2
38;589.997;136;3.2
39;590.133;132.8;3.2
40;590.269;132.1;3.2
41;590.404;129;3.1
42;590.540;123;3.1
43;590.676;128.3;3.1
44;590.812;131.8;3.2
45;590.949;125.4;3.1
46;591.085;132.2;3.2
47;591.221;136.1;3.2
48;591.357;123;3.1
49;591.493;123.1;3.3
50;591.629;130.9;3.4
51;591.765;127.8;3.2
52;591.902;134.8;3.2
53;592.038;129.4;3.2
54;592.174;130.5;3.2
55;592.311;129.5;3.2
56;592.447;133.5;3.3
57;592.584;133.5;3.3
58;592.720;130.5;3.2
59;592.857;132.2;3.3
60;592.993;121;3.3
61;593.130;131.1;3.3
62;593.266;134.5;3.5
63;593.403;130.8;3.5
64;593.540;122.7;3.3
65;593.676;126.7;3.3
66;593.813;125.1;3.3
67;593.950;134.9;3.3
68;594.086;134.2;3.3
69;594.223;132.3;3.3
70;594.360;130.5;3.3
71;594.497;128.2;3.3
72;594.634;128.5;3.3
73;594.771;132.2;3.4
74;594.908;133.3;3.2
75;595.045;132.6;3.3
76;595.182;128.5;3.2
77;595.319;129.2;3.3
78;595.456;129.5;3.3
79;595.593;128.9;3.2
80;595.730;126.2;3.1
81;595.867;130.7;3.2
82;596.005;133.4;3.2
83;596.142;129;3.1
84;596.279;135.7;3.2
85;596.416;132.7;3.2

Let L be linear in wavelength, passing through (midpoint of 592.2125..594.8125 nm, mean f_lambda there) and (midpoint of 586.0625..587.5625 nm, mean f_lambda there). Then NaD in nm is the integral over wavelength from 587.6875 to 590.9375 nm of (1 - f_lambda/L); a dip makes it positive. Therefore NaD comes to 0.28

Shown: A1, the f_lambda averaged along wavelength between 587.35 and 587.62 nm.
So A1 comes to 128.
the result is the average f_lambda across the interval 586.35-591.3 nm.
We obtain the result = 123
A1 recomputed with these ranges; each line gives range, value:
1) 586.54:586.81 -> 126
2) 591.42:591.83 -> 127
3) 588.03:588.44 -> 128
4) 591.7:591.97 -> 131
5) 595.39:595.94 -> 129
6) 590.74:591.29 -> 131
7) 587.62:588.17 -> 130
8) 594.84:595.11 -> 133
